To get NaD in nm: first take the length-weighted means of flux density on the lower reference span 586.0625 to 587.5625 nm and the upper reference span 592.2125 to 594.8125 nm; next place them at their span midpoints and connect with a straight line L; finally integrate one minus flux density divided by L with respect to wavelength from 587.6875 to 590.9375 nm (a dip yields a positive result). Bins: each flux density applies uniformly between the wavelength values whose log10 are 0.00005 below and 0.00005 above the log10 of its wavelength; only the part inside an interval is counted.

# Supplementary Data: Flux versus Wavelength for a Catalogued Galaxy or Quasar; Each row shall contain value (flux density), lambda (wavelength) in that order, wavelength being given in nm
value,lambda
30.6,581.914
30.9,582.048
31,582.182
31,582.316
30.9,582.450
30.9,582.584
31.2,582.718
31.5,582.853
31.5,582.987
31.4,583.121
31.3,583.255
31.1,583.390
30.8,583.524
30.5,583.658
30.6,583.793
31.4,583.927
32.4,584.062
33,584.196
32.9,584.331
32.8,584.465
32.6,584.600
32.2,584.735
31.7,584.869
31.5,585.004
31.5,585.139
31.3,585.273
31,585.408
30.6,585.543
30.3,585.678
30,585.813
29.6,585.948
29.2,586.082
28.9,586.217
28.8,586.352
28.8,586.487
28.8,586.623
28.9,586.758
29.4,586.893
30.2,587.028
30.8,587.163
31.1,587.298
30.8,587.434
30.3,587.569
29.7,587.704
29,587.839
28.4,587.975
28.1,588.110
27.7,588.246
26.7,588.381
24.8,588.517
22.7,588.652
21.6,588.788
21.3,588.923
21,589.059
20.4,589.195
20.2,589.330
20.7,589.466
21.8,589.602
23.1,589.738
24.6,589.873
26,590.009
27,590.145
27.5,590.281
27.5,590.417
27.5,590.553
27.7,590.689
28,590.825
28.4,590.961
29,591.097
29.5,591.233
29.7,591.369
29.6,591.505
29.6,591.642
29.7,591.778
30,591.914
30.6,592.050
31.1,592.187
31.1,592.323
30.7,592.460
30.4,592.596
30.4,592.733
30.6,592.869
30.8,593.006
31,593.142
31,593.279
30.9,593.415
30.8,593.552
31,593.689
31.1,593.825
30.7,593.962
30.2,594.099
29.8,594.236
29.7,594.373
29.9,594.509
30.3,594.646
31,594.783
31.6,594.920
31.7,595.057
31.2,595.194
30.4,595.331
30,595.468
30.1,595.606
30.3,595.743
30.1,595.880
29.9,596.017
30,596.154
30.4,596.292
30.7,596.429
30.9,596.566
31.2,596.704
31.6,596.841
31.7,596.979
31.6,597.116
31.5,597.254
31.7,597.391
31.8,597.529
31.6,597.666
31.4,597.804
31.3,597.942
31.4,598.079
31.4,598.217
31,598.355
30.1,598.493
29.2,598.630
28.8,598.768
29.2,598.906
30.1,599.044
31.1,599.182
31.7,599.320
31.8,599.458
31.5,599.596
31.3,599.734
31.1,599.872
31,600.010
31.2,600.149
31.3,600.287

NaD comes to 0.53 nm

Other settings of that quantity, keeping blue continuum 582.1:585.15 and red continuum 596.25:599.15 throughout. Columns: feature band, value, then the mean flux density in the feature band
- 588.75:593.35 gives 0.56 nm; 27.4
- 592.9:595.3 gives 0.02 nm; 30.7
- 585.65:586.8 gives 0.08 nm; 29.2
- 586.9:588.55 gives 0.12 nm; 29.1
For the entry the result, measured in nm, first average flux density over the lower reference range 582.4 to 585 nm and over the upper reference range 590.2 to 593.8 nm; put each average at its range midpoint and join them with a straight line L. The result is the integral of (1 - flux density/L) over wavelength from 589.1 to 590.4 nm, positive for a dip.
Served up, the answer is 0.29 nm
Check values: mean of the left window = 31.6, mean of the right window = 29.8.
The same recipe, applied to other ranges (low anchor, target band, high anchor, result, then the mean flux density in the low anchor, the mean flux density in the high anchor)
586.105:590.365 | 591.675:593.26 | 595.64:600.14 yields -0.122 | 26.4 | 30.9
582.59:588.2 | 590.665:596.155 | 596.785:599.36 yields 0.101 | 30.6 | 30.9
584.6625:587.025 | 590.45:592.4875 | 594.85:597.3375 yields 0.074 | 30.2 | 30.8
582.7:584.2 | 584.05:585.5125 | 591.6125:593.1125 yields -0.039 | 31.3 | 30.5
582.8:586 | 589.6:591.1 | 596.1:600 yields 0.221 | 31.4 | 31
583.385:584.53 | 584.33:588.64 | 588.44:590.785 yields -0.240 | 31.8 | 23.9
